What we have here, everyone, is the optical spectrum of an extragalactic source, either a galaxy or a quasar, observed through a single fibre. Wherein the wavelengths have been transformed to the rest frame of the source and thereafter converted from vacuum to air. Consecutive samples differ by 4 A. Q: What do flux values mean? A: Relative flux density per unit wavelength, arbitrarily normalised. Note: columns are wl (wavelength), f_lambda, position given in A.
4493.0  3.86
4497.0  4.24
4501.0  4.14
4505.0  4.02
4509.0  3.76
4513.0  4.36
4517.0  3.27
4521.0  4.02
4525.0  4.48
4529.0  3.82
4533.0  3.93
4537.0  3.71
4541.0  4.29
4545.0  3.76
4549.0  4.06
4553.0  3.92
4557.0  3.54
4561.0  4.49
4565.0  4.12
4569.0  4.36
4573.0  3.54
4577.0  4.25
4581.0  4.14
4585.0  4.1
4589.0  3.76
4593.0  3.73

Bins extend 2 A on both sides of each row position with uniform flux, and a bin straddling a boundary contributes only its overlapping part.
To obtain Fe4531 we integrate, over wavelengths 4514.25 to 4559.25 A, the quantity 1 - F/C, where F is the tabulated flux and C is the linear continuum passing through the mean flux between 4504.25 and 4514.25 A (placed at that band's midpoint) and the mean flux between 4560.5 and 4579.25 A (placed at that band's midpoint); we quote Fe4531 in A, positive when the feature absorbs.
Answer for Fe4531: 1.9 A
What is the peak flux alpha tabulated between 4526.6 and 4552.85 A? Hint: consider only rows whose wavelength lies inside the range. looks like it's 4.29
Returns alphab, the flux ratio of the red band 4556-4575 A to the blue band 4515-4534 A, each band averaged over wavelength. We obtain 1.03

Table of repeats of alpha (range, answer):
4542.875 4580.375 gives 4.49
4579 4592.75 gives 4.14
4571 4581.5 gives 4.25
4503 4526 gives 4.48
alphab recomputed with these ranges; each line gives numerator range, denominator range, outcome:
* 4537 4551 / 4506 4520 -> 1.04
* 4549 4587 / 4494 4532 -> 1.01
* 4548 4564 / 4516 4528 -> 1.01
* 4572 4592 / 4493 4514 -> 0.98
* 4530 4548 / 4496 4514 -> 0.96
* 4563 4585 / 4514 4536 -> 1.04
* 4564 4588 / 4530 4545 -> 1.03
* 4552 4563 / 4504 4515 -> 0.99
